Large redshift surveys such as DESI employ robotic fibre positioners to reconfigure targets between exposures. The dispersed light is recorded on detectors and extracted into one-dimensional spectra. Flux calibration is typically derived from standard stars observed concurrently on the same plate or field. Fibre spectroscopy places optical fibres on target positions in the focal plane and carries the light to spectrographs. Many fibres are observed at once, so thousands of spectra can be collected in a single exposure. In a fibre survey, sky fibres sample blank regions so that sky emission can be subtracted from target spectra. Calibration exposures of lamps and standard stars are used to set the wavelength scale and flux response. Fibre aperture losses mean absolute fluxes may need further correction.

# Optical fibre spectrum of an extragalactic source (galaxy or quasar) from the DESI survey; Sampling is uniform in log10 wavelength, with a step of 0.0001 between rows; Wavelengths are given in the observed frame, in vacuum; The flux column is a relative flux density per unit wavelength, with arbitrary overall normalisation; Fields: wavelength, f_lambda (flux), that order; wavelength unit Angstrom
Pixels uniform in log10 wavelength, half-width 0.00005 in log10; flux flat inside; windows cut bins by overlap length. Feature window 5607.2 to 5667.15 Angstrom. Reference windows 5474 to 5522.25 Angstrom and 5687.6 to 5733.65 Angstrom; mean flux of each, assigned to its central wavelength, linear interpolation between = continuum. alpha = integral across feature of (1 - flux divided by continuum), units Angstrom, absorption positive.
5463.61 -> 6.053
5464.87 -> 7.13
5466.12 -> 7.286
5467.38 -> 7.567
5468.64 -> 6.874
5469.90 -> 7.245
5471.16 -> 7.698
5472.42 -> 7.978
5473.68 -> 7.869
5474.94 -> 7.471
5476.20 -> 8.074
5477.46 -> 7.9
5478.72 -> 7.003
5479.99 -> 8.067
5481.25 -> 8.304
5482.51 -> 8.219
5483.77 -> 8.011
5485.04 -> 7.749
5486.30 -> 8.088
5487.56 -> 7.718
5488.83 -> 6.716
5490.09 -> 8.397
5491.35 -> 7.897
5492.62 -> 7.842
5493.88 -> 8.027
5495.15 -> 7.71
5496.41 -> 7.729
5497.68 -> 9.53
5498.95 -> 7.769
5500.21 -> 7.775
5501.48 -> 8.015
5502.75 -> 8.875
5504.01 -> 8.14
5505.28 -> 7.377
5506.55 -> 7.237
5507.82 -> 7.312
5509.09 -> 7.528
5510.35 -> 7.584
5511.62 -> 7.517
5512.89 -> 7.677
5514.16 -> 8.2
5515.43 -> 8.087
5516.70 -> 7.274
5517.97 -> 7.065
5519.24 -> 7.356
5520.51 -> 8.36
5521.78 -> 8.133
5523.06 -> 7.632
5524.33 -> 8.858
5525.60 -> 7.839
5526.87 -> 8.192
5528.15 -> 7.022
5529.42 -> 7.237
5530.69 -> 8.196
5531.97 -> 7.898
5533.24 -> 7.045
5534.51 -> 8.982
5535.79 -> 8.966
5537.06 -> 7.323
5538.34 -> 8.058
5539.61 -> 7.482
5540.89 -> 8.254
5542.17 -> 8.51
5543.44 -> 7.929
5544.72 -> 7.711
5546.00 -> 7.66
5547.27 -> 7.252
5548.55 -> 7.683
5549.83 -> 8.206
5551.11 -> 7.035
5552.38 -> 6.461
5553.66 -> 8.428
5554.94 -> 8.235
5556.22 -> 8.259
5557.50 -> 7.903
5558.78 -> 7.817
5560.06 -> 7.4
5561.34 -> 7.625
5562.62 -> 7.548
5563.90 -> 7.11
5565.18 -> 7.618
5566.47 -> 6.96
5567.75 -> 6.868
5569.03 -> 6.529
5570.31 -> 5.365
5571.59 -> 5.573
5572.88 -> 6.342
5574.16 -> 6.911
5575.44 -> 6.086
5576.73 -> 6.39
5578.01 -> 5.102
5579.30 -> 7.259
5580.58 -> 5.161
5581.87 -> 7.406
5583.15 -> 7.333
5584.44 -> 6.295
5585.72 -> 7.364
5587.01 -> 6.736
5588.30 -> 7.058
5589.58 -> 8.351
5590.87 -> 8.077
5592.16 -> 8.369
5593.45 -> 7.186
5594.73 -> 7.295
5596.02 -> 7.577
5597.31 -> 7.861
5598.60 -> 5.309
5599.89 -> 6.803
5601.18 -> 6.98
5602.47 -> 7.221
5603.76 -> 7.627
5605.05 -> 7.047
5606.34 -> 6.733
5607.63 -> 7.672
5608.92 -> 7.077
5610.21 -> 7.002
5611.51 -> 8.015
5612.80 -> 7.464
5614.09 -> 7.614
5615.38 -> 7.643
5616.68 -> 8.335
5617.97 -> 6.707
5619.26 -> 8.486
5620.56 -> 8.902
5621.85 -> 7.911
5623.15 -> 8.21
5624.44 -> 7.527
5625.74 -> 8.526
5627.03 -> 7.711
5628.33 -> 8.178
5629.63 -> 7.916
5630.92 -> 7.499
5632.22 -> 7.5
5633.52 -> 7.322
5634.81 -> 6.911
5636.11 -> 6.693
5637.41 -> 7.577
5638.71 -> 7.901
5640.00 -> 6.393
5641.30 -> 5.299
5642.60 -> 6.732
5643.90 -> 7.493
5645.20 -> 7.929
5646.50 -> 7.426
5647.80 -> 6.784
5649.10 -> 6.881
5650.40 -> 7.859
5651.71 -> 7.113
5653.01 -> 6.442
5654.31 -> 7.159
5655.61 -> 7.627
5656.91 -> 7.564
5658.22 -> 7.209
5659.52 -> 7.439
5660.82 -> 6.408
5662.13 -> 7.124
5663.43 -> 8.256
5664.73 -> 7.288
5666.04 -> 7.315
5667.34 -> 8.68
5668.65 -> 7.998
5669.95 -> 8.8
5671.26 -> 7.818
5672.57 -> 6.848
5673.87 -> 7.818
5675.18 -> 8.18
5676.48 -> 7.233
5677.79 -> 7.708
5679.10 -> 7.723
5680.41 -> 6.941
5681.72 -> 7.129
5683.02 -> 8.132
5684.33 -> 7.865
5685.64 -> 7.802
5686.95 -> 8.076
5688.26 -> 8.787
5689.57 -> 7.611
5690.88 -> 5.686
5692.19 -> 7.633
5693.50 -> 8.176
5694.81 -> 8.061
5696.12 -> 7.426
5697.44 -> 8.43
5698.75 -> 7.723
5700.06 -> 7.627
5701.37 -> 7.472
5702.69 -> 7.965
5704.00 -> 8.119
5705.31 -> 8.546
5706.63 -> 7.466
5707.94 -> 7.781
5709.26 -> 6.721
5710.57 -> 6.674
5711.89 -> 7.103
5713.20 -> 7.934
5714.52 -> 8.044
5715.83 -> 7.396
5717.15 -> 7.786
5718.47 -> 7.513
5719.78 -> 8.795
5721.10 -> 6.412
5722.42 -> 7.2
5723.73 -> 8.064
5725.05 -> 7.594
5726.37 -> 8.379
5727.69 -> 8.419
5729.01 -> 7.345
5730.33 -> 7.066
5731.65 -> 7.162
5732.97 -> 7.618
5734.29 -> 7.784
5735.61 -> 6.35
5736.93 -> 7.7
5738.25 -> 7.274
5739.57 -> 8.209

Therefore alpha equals 2.10 Angstrom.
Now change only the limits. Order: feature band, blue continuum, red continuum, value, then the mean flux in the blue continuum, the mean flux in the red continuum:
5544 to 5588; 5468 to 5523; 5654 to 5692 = 3.82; 7.8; 7.6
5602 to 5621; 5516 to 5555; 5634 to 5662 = -0.62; 7.81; 7.09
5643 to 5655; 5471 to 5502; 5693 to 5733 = 0.80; 7.9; 7.68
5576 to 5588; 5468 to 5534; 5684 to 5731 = 1.83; 7.8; 7.68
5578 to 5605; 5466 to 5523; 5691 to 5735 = 2.15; 7.79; 7.65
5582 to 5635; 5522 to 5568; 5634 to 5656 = -1.32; 7.76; 7.07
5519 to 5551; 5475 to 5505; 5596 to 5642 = -0.54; 7.96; 7.42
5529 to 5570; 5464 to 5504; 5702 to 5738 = 0.42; 7.82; 7.59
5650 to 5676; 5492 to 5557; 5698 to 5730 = 0.59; 7.85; 7.67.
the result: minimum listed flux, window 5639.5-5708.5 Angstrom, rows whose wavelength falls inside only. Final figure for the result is 5.299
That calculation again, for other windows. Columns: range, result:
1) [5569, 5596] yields 5.102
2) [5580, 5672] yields 5.161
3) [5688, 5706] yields 5.686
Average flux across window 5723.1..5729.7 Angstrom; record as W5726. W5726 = 7.95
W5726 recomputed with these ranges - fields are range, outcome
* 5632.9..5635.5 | 7.12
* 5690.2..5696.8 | 7.4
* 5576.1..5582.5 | 6.26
